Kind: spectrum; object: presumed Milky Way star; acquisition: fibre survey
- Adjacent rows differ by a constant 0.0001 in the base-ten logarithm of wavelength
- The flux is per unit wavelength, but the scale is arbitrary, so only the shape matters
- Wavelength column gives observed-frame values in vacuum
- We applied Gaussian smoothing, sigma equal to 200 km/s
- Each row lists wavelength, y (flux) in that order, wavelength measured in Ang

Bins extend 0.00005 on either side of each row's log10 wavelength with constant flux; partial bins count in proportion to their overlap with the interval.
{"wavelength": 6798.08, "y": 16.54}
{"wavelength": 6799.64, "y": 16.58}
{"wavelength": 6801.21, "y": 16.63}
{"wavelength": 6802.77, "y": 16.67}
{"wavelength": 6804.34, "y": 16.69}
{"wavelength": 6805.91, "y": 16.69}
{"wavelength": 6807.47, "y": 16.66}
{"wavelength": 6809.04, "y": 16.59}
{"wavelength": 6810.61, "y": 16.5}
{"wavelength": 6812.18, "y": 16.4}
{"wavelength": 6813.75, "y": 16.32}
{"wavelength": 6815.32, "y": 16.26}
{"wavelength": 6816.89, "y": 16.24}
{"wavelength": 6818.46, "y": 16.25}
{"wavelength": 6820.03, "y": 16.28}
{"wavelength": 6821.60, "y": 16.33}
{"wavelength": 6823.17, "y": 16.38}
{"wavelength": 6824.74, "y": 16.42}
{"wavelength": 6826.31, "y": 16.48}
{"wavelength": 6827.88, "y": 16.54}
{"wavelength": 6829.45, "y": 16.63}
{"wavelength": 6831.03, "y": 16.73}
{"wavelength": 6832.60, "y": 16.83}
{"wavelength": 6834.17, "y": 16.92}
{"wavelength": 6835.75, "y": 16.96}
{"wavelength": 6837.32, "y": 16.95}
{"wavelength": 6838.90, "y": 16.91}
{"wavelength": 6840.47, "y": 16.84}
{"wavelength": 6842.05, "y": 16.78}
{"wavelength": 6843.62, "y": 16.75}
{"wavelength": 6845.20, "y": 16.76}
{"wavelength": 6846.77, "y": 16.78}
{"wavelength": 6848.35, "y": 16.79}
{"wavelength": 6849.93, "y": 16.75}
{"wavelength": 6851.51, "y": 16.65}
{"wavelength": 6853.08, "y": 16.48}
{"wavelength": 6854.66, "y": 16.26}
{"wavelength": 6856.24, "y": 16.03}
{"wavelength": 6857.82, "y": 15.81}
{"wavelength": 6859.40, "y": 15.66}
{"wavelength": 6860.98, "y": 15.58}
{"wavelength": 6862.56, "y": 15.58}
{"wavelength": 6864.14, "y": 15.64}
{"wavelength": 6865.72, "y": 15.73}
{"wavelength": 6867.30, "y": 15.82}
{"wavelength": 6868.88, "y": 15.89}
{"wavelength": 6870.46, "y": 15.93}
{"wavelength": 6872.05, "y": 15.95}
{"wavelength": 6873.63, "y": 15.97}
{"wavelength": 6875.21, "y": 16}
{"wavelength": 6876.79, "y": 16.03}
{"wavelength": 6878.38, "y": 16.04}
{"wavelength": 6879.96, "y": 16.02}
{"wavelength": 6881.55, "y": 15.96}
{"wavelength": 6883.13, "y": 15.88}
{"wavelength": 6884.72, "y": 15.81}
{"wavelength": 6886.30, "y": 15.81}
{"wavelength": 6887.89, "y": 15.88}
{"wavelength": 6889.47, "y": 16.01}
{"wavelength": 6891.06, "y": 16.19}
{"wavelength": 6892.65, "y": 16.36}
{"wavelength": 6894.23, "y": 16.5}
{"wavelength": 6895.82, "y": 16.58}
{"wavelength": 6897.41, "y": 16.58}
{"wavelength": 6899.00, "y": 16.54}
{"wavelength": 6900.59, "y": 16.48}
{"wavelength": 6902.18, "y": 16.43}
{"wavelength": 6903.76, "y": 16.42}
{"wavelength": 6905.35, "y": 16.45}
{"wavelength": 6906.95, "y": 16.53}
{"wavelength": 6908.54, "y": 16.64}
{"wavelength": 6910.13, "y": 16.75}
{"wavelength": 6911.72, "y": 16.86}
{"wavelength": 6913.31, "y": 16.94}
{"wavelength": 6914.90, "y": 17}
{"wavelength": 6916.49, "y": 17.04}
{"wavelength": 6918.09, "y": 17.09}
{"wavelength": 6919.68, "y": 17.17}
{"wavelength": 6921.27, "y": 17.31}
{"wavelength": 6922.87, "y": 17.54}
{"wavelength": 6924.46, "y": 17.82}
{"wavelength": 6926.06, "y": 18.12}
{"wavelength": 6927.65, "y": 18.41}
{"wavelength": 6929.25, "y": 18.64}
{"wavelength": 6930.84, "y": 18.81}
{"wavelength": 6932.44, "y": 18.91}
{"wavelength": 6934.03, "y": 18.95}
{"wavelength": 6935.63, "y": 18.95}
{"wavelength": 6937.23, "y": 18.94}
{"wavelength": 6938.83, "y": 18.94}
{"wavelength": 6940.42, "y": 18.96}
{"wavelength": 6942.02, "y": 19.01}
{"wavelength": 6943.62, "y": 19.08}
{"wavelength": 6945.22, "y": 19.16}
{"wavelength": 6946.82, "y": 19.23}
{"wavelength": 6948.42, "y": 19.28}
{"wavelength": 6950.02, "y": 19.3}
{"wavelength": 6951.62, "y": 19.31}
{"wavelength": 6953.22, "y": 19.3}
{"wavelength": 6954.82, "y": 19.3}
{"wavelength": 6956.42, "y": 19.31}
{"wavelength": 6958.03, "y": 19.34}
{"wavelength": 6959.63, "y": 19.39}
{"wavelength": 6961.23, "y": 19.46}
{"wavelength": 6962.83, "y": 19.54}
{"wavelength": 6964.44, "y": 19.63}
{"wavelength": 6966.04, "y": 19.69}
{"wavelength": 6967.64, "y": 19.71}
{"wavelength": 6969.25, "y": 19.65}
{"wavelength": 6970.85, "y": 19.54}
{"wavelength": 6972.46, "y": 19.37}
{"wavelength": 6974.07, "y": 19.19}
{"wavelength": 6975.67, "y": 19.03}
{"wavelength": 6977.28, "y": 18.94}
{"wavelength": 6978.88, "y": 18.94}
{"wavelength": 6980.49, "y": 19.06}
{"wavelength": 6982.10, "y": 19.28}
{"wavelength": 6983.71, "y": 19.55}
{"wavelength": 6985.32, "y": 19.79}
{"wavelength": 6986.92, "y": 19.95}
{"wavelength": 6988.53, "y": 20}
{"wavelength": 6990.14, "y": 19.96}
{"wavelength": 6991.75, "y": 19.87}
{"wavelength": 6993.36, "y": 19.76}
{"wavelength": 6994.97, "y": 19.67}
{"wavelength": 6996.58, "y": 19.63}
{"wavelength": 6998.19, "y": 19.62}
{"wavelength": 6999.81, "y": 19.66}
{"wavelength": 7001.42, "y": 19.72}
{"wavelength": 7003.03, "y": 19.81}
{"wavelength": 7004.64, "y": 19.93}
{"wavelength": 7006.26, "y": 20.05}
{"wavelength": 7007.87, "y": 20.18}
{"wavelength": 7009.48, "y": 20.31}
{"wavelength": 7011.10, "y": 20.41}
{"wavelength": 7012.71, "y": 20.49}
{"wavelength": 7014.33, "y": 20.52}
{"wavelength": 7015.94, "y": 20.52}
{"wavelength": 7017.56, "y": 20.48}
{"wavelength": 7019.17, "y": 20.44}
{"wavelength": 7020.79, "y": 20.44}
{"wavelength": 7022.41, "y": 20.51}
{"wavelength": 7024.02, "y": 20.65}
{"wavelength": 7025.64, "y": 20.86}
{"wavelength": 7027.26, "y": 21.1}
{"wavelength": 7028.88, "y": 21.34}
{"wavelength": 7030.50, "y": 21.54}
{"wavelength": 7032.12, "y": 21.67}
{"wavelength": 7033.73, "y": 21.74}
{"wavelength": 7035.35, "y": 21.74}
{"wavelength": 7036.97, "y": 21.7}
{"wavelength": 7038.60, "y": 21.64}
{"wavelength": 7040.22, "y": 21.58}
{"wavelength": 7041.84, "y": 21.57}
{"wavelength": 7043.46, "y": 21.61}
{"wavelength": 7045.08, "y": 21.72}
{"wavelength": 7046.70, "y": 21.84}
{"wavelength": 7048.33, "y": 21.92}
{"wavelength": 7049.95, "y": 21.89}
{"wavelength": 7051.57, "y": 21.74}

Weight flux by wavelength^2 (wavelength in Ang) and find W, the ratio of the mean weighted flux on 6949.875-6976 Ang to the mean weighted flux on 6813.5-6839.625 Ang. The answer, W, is 1.22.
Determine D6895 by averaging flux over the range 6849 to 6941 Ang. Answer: 16.8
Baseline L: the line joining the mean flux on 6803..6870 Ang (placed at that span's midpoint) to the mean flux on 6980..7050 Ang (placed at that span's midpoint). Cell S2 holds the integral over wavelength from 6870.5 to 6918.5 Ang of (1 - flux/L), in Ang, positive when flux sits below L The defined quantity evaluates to 3.8 Ang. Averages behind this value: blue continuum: 16.4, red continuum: 20.6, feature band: 16.3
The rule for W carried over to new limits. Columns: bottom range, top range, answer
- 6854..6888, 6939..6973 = 1.25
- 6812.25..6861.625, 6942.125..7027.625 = 1.25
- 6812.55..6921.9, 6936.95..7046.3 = 1.27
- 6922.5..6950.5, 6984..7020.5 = 1.09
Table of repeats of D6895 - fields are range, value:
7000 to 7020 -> 20.2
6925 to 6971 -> 19.2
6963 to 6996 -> 19.5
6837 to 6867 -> 16.3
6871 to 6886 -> 16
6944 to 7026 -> 19.7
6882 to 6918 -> 16.4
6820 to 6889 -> 16.3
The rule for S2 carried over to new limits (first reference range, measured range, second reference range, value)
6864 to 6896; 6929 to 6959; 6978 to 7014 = -1.7 Ang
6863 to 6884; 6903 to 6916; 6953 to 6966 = 0.5 Ang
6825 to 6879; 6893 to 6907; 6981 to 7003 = 0.8 Ang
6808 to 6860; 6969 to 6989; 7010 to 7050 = 0.6 Ang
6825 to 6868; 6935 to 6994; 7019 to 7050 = 0.5 Ang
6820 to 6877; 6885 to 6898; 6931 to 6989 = 0.9 Ang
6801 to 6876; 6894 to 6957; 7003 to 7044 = 2.0 Ang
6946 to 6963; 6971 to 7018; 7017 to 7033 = 1.1 Ang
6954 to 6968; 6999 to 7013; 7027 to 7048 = 0.5 Ang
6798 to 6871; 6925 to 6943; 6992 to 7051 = 0.0 Ang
